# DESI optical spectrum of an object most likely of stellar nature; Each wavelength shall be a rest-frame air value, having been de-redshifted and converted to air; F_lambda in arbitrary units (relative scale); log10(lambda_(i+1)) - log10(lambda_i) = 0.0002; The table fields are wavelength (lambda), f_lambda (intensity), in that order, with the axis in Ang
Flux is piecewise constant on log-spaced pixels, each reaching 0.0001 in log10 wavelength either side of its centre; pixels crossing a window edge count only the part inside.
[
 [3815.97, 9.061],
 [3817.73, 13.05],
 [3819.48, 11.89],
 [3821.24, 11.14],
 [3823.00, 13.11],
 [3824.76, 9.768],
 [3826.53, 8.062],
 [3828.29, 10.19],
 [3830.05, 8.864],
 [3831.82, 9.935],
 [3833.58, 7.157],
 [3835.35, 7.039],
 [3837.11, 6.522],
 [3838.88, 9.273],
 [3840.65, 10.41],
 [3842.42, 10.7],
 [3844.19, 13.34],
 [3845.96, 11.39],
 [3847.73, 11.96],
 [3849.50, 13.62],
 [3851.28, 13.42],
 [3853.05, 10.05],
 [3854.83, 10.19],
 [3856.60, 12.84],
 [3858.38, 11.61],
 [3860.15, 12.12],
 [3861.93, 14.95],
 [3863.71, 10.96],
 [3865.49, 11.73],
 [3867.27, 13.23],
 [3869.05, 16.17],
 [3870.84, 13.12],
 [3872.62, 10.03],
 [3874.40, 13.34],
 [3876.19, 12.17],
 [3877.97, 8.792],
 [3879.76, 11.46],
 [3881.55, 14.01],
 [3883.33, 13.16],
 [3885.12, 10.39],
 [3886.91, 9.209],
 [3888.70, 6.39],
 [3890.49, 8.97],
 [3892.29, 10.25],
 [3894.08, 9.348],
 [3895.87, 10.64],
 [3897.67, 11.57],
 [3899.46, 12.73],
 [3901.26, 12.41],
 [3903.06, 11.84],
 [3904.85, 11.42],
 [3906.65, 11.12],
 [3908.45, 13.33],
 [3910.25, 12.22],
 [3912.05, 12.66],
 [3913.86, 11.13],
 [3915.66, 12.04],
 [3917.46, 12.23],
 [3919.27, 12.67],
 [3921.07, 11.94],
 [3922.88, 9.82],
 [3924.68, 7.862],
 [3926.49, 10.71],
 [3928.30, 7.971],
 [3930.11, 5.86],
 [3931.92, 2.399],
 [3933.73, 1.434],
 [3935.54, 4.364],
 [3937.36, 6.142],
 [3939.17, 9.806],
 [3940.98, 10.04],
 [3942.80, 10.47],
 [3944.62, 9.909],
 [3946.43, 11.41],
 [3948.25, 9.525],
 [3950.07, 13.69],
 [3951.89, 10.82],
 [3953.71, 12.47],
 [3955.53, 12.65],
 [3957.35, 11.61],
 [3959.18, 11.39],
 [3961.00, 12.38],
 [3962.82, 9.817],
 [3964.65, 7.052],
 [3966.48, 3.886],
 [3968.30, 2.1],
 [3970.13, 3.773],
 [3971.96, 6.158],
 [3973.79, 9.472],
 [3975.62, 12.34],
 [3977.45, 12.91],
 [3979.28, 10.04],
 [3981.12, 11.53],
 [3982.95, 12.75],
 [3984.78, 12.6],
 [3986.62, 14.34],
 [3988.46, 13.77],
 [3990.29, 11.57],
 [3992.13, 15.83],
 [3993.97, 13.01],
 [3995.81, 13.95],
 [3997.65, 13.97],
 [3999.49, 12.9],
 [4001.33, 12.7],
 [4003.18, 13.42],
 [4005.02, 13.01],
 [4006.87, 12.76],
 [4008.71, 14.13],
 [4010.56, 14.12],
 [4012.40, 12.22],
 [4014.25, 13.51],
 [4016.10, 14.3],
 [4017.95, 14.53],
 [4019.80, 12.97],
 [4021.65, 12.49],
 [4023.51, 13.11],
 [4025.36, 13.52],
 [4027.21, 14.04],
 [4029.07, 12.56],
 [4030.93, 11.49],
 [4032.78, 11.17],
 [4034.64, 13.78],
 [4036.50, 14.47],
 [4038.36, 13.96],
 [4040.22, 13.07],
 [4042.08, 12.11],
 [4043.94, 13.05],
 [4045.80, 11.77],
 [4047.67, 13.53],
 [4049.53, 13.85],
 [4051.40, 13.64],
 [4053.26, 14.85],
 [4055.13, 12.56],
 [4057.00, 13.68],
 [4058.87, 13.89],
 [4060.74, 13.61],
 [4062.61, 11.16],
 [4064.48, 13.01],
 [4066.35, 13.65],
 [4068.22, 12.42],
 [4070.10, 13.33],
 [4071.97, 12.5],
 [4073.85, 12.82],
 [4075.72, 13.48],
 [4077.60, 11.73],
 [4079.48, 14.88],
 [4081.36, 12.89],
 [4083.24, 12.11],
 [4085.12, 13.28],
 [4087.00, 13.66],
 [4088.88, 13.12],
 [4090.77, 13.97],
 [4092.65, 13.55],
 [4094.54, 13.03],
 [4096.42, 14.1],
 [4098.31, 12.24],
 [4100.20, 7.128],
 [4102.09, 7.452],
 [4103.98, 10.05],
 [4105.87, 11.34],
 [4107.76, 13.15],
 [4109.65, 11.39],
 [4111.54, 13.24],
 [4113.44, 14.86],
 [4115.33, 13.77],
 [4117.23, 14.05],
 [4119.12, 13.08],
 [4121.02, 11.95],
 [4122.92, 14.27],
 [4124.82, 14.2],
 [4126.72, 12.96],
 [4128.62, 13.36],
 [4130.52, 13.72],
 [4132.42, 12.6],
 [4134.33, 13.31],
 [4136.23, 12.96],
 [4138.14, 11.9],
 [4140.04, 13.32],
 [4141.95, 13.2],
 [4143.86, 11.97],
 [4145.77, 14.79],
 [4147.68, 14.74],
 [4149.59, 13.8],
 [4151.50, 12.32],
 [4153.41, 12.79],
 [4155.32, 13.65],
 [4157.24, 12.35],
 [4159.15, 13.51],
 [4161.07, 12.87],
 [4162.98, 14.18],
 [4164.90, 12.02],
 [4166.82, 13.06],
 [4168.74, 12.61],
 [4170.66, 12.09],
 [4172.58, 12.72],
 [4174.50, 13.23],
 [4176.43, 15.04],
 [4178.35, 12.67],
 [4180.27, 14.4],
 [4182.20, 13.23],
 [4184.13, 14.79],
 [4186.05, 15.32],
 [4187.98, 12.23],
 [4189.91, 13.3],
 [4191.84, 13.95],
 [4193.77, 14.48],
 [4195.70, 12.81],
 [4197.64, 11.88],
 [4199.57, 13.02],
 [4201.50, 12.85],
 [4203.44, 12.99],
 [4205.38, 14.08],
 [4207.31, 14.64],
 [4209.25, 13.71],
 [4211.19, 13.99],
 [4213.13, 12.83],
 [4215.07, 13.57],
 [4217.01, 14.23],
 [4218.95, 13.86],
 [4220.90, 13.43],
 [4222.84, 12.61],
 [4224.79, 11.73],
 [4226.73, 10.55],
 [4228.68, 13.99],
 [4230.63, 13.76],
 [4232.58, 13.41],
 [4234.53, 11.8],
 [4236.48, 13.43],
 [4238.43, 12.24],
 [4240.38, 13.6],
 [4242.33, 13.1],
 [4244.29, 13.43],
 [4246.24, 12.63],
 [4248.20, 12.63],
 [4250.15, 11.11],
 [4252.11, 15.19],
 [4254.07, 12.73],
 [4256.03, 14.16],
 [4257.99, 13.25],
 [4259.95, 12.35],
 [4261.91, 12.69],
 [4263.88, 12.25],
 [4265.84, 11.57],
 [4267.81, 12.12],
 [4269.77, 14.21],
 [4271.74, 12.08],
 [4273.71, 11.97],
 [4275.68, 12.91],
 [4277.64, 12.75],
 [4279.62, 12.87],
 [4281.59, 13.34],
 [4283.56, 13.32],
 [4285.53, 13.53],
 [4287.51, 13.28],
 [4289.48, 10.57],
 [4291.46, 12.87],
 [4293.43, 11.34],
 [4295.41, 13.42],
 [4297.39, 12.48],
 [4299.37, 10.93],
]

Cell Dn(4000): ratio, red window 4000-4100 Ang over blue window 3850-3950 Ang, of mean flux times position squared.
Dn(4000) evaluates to 1.33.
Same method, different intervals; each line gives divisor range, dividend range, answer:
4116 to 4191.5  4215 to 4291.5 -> 1.01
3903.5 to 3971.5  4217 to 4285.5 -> 1.59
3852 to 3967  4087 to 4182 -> 1.36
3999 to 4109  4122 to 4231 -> 1.10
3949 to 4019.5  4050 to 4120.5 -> 1.15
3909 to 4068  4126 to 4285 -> 1.27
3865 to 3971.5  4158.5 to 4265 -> 1.50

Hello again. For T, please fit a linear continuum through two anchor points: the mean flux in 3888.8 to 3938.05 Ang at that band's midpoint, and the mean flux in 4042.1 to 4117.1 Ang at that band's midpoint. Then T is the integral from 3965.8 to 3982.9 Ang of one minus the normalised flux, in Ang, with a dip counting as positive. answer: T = 4.0 Ang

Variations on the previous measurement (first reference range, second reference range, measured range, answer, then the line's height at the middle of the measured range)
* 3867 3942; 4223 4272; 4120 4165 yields -4.34 Ang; 12.1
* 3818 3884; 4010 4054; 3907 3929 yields 1.42 Ang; 12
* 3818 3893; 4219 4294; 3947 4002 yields 2.53 Ang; 11.6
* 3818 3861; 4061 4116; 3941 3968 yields 2.85 Ang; 11.5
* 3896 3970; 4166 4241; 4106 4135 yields -2.50 Ang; 12.2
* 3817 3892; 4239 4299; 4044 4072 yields -2.99 Ang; 11.9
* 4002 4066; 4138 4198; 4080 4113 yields 2.71 Ang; 13.3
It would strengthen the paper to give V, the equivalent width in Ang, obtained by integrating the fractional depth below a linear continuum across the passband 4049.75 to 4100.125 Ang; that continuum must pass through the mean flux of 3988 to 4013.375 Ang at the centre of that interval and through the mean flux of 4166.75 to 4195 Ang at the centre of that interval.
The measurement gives 1.3 Ang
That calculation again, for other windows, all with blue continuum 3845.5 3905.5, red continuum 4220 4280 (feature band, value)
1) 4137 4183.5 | -2.5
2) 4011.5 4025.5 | -1.4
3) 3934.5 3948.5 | 3.5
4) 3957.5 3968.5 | 3.2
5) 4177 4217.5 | -3.0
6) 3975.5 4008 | -2.7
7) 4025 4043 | -1.3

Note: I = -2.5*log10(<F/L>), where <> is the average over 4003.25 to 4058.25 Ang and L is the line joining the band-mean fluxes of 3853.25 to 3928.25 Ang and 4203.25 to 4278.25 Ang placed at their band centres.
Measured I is -0.100 mag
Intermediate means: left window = 11.5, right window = 13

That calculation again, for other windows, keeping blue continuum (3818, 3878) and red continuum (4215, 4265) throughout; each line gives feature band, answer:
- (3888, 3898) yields 0.203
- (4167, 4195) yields -0.070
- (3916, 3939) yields 0.406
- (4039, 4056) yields -0.092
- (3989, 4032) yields -0.118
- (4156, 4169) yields -0.029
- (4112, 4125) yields -0.105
